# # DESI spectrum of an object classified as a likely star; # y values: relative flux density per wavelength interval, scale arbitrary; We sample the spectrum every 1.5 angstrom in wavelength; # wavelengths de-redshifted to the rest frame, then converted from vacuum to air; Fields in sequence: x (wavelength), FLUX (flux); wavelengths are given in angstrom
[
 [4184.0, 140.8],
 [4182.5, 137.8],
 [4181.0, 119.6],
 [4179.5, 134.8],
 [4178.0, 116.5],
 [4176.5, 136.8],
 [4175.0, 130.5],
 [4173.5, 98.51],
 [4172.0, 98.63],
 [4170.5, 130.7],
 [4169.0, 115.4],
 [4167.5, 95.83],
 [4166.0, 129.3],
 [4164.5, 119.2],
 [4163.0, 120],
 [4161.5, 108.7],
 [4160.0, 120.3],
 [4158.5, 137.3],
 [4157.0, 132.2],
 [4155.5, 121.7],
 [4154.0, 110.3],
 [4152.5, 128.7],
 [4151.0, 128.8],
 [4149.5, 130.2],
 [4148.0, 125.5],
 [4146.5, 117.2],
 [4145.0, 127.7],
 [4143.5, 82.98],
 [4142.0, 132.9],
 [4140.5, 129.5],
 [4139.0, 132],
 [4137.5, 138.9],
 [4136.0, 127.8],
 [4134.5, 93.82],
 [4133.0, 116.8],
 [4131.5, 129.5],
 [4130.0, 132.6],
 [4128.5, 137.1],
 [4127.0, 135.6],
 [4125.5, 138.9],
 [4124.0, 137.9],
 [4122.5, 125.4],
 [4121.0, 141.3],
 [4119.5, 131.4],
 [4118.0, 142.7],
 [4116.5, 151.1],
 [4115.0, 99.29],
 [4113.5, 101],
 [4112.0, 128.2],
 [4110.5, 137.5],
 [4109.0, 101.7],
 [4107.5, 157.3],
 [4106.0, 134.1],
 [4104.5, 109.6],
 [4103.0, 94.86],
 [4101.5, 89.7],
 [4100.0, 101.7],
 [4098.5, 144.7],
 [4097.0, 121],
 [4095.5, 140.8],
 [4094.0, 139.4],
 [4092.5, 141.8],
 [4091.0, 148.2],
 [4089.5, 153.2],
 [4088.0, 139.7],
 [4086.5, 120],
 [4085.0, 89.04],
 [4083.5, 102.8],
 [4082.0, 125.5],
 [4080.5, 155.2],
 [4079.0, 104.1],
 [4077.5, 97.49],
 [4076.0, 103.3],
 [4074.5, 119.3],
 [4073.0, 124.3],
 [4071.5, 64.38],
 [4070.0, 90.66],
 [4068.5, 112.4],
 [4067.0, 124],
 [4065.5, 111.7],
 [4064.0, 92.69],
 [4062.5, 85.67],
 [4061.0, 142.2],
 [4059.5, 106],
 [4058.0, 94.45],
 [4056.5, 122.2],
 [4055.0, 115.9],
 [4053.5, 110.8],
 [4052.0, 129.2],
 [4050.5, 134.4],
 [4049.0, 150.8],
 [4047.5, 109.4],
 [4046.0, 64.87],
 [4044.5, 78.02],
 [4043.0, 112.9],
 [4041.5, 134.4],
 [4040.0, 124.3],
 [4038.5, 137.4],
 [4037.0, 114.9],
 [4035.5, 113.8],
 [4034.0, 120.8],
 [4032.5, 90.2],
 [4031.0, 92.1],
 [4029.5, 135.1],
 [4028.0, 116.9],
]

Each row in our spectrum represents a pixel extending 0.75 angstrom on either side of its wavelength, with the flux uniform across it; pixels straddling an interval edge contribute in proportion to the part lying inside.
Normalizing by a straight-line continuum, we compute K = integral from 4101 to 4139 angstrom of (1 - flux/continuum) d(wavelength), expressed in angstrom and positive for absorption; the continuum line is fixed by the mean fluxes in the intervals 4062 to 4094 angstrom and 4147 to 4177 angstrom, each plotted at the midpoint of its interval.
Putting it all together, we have -2.5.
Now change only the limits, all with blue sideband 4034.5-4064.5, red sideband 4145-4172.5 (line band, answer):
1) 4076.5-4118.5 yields -2.4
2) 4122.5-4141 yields -1.5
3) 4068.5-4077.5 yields 1.1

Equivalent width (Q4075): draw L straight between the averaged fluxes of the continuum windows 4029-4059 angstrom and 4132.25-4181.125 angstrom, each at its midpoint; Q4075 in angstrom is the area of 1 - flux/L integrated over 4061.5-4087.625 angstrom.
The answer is 1.8 angstrom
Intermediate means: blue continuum 114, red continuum 121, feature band 108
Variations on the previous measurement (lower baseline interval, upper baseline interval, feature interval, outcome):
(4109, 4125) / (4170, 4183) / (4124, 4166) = 0.3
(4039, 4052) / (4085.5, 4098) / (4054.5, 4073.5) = 2.7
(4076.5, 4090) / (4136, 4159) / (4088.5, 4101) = -1.5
